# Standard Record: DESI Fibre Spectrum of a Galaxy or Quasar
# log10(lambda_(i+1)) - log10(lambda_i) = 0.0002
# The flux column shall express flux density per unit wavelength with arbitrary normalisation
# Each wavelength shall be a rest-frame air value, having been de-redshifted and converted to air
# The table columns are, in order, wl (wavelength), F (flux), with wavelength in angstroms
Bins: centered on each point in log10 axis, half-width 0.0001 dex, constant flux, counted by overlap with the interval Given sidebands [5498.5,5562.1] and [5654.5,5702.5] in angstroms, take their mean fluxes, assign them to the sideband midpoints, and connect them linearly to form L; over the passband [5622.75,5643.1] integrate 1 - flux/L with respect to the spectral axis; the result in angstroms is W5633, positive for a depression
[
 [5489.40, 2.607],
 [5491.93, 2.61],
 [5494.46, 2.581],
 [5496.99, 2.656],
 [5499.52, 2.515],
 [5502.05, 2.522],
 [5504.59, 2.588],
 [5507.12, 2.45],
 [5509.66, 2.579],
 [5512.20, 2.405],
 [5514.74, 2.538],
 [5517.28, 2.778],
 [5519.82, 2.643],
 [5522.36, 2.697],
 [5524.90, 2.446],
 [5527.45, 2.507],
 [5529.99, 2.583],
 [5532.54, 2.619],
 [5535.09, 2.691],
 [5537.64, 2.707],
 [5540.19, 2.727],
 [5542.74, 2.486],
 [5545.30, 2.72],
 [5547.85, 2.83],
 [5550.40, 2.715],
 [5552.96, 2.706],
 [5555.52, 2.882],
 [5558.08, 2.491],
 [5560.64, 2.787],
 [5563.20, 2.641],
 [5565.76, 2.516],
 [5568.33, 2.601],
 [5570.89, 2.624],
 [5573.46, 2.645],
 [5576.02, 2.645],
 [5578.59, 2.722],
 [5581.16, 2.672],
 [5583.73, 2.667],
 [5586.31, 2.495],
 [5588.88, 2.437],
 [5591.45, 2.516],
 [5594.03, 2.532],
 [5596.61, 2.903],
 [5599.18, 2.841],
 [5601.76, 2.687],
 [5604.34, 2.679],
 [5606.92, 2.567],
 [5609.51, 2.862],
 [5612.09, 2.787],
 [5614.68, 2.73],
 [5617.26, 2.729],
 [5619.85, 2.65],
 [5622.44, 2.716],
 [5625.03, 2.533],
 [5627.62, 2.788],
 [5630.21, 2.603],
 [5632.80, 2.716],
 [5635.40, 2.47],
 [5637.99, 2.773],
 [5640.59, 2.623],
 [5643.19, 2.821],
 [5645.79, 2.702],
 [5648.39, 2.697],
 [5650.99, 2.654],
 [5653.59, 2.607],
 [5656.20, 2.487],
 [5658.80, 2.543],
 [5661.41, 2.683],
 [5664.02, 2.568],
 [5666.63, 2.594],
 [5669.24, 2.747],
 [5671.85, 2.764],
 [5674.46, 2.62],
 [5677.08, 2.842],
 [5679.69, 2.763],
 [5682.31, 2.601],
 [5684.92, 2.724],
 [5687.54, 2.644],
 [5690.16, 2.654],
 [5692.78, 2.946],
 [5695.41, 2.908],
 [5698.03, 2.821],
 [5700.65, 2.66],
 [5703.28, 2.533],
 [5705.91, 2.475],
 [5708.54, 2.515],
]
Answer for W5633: 0.1 angstroms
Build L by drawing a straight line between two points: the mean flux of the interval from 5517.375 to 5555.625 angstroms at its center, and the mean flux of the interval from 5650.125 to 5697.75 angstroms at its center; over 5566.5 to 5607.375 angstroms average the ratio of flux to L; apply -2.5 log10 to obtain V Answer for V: 0.01 mag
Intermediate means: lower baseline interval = 2.66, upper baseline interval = 2.69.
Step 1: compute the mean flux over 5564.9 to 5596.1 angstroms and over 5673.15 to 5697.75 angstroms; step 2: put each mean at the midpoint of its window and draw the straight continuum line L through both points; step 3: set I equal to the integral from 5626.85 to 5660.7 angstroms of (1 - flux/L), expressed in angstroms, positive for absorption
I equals 0.5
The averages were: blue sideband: 2.6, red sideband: 2.75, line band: 2.65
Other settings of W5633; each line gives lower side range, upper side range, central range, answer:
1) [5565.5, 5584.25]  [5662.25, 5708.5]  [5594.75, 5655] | -0.8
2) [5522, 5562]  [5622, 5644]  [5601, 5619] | -0.4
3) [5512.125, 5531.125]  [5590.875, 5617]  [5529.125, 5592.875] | 0.1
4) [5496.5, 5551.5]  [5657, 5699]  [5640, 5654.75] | 0.0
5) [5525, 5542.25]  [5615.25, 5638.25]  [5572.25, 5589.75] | 0.2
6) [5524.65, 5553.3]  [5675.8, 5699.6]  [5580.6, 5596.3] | 0.7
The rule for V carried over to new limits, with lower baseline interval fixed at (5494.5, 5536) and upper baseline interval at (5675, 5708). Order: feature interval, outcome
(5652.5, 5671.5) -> 0.030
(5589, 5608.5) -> -0.010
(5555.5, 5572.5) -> -0.008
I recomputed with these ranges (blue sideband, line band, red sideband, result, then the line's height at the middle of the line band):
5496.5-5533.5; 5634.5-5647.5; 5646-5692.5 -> -0.2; 2.65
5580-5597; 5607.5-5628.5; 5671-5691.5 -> -0.8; 2.62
